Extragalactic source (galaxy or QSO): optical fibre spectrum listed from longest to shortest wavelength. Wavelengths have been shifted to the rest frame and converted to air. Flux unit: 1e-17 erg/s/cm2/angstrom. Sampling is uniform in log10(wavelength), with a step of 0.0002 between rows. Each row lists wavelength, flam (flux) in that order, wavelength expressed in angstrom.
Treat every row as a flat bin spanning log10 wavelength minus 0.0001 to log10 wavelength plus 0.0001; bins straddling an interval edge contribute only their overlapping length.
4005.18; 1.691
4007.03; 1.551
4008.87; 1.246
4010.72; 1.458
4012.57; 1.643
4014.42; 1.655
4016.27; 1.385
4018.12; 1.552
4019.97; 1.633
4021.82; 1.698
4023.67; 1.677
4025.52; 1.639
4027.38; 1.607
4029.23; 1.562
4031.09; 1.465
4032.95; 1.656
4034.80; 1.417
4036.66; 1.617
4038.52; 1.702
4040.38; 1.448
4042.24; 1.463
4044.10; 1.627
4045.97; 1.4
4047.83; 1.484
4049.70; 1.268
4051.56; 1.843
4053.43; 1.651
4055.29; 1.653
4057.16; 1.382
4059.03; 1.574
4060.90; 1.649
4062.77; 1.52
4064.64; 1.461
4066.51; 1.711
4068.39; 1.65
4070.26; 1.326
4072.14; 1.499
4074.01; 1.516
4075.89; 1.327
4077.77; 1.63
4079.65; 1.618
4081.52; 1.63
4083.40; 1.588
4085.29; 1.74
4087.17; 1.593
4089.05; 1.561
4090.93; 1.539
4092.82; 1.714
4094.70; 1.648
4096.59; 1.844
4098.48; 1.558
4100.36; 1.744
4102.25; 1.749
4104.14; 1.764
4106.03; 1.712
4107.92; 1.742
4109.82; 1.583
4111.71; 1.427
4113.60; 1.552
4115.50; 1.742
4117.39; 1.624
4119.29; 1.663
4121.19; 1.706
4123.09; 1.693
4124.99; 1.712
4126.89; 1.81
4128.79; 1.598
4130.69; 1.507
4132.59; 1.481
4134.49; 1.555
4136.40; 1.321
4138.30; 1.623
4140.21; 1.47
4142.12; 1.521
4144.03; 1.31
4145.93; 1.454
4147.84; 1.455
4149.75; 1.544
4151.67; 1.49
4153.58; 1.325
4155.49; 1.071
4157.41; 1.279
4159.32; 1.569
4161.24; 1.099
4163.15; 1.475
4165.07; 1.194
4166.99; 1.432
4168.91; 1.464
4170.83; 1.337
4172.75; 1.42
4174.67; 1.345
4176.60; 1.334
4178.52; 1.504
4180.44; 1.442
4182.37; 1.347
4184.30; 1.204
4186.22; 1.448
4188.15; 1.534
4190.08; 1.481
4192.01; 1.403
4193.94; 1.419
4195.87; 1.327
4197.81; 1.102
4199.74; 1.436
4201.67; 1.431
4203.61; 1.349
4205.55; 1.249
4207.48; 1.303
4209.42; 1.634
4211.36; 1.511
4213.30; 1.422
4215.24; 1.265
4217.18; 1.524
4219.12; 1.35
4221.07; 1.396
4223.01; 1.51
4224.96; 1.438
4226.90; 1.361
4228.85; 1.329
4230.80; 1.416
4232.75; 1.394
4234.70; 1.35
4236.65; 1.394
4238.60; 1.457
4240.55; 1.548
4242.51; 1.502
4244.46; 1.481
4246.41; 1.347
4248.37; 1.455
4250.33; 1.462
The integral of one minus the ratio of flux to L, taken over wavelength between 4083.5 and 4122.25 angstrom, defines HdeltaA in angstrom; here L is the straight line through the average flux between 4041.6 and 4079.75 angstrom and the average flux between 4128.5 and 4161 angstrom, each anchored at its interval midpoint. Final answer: -4.6 angstrom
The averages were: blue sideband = 1.53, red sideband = 1.43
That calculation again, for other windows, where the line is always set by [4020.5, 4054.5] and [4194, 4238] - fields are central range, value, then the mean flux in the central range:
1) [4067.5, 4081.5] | 0.1 angstrom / 1.52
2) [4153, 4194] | 1.8 angstrom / 1.37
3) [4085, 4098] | -1.2 angstrom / 1.66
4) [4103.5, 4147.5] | -3.2 angstrom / 1.59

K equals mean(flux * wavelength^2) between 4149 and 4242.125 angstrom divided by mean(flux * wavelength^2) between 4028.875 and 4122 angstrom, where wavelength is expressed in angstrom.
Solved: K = 0.9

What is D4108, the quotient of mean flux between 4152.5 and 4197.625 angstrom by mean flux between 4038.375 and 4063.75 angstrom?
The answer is 0.9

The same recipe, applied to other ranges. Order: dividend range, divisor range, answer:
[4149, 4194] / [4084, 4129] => 0.83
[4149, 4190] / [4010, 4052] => 0.88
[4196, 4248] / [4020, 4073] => 0.90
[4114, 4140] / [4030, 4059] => 1.05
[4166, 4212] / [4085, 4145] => 0.86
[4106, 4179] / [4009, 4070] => 0.95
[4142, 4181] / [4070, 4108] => 0.85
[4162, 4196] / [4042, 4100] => 0.89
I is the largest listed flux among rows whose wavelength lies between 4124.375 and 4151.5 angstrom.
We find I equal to 1.81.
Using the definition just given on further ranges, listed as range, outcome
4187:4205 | 1.534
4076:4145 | 1.844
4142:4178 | 1.569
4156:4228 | 1.634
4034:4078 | 1.843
